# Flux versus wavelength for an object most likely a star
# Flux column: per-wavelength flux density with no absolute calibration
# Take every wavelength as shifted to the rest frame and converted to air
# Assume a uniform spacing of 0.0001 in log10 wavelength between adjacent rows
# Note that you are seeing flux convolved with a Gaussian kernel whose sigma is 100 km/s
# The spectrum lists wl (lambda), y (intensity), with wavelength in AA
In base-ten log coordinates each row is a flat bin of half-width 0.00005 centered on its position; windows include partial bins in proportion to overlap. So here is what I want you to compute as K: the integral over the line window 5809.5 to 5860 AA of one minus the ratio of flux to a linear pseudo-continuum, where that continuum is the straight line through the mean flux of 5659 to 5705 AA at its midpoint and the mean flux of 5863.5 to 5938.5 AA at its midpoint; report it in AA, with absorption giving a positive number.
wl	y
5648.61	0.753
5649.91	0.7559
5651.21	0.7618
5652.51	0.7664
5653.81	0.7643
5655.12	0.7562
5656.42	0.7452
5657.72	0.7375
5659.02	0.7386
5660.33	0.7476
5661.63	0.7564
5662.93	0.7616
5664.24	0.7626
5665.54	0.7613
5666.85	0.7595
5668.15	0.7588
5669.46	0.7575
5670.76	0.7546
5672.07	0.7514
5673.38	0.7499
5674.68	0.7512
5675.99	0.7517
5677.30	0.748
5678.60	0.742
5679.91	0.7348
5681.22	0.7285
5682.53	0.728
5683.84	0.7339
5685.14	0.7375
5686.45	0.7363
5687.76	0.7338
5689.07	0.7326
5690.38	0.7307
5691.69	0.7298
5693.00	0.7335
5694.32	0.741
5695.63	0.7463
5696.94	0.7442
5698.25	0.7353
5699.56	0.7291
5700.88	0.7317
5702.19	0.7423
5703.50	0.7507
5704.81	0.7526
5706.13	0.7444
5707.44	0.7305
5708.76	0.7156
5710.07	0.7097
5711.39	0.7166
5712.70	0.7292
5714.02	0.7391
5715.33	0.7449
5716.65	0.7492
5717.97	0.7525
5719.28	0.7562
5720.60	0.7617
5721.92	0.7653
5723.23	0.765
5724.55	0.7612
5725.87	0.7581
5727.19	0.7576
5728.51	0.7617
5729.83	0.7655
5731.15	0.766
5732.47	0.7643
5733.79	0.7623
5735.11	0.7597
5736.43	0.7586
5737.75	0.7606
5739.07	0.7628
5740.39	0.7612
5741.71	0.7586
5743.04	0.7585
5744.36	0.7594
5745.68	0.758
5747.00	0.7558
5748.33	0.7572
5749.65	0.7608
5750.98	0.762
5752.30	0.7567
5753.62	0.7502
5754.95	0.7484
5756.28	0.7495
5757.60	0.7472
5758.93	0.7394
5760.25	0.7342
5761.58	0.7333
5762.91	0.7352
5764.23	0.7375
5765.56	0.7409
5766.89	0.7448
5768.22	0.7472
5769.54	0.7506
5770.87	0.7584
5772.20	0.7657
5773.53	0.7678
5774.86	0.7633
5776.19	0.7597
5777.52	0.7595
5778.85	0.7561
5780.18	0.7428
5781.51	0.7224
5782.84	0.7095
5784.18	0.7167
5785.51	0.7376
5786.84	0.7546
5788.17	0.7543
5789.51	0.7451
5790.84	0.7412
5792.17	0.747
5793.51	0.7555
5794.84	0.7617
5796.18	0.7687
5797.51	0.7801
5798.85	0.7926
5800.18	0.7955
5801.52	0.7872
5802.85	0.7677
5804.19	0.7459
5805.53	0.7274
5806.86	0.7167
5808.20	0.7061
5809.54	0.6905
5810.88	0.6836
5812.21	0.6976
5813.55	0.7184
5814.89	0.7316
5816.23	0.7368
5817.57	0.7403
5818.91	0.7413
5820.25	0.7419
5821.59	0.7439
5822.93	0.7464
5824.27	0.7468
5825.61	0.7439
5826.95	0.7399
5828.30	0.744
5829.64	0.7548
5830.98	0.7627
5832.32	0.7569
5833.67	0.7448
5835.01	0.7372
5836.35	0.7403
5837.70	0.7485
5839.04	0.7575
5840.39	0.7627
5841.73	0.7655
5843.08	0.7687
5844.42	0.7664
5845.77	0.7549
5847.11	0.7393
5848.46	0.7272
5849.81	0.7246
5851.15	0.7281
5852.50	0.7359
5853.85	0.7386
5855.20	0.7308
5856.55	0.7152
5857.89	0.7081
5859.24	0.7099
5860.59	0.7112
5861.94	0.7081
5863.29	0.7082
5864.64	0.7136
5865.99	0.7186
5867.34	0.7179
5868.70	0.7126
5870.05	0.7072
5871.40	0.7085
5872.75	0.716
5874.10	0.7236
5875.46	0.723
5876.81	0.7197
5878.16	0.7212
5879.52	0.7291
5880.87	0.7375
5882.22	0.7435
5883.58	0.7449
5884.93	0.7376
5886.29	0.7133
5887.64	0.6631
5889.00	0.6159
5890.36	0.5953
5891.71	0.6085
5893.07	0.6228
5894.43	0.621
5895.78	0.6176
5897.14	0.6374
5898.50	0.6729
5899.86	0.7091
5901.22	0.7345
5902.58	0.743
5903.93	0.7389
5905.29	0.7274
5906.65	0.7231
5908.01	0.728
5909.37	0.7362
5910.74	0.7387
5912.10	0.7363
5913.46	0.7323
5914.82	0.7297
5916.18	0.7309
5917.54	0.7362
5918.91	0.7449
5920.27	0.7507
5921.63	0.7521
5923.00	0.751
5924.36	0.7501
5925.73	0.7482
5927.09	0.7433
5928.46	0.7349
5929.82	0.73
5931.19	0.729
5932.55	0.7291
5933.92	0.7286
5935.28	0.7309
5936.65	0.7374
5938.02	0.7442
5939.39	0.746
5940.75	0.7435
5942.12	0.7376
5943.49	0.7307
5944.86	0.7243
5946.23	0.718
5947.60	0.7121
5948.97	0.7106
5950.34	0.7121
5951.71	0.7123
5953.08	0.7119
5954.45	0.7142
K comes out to -1.0 AA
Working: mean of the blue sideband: 0.744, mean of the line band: 0.738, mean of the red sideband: 0.714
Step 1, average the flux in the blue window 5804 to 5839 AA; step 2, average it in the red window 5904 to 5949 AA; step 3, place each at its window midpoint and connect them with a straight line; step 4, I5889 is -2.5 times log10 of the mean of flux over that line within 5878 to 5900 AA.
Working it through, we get 0.09 mag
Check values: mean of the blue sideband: 0.734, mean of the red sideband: 0.735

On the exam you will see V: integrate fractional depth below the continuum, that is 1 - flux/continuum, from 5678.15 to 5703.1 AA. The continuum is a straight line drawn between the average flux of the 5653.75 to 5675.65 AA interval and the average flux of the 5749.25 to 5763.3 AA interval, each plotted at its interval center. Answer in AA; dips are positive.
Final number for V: 0.5 AA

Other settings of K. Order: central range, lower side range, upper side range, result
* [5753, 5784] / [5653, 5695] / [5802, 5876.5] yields -0.3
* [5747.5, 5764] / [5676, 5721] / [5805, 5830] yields -0.3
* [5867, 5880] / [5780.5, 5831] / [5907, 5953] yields 0.3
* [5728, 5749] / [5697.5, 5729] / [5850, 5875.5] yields -0.6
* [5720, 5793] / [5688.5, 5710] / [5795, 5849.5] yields -1.2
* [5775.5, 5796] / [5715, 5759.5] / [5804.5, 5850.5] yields 0.1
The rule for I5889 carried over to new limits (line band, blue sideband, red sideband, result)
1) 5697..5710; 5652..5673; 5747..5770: 0.022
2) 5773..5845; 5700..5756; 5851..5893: -0.029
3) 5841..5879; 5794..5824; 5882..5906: -0.033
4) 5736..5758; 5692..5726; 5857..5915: -0.034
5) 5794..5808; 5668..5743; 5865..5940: -0.046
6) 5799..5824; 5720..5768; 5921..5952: 0.016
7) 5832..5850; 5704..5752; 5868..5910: -0.053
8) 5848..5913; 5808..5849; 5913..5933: 0.051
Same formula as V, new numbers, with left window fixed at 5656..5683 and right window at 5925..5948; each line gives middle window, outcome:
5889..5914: 1.6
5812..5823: 0.1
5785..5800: -0.4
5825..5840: -0.2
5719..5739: -0.4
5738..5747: -0.2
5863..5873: 0.3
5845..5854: 0.0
